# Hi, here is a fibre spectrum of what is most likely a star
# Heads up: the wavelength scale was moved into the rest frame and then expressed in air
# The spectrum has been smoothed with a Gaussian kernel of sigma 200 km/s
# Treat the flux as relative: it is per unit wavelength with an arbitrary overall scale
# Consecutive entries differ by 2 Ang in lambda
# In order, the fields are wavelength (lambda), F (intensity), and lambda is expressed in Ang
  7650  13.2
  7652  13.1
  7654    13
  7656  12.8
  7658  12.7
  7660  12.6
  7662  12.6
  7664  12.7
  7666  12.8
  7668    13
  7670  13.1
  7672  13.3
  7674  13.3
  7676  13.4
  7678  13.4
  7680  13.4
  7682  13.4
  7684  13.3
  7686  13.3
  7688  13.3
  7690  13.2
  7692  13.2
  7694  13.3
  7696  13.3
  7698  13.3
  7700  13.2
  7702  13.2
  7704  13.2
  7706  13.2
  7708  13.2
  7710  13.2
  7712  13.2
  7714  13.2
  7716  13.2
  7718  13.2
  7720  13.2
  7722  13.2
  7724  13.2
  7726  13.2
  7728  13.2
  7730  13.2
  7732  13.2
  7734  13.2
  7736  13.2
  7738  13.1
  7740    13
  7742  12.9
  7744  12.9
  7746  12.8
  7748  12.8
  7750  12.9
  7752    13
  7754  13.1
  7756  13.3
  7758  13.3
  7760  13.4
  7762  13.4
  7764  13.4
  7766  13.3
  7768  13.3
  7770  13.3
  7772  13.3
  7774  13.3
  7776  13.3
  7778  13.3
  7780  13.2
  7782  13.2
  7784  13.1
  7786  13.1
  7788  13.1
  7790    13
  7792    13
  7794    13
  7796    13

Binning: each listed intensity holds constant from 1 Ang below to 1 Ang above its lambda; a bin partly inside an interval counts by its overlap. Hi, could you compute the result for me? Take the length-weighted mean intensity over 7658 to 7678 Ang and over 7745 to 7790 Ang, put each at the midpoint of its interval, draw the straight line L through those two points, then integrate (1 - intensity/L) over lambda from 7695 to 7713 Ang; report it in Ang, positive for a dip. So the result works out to -0.2 Ang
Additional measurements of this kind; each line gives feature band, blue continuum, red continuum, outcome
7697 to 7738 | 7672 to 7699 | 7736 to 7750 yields -0.3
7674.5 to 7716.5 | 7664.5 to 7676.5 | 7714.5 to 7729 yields -0.3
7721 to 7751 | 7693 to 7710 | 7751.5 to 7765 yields 0.4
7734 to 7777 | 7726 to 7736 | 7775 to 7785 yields 0.2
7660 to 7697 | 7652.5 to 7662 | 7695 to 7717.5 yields -0.6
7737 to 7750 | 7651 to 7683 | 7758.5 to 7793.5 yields 0.3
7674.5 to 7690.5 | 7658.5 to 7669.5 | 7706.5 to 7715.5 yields -0.5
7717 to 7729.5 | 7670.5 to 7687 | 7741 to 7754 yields -0.1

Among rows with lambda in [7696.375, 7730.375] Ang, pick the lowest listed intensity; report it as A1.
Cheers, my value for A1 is 13.2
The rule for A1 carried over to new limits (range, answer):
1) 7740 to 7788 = 12.8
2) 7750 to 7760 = 12.9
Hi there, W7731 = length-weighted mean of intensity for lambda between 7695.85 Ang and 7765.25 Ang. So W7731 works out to 13.2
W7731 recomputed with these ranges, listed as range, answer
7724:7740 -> 13.2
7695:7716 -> 13.2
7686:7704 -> 13.2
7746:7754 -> 12.9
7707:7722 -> 13.2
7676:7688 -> 13.4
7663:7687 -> 13.2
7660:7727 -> 13.2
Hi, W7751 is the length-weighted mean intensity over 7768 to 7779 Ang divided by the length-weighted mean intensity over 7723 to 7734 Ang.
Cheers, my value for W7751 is 1.01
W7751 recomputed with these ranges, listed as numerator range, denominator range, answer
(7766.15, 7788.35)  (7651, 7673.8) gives 1.03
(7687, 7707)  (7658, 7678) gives 1.02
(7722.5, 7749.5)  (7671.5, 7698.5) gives 0.98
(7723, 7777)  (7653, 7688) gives 1.01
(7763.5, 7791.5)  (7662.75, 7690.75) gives 1.00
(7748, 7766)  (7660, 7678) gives 1.01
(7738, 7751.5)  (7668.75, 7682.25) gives 0.97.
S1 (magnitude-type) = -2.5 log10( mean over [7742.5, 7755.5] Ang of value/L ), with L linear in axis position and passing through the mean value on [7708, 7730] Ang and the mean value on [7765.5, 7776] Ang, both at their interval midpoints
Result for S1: 0.027 mag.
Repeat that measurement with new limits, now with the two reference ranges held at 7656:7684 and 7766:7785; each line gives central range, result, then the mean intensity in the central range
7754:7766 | -0.01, 13.3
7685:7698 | -0.01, 13.3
